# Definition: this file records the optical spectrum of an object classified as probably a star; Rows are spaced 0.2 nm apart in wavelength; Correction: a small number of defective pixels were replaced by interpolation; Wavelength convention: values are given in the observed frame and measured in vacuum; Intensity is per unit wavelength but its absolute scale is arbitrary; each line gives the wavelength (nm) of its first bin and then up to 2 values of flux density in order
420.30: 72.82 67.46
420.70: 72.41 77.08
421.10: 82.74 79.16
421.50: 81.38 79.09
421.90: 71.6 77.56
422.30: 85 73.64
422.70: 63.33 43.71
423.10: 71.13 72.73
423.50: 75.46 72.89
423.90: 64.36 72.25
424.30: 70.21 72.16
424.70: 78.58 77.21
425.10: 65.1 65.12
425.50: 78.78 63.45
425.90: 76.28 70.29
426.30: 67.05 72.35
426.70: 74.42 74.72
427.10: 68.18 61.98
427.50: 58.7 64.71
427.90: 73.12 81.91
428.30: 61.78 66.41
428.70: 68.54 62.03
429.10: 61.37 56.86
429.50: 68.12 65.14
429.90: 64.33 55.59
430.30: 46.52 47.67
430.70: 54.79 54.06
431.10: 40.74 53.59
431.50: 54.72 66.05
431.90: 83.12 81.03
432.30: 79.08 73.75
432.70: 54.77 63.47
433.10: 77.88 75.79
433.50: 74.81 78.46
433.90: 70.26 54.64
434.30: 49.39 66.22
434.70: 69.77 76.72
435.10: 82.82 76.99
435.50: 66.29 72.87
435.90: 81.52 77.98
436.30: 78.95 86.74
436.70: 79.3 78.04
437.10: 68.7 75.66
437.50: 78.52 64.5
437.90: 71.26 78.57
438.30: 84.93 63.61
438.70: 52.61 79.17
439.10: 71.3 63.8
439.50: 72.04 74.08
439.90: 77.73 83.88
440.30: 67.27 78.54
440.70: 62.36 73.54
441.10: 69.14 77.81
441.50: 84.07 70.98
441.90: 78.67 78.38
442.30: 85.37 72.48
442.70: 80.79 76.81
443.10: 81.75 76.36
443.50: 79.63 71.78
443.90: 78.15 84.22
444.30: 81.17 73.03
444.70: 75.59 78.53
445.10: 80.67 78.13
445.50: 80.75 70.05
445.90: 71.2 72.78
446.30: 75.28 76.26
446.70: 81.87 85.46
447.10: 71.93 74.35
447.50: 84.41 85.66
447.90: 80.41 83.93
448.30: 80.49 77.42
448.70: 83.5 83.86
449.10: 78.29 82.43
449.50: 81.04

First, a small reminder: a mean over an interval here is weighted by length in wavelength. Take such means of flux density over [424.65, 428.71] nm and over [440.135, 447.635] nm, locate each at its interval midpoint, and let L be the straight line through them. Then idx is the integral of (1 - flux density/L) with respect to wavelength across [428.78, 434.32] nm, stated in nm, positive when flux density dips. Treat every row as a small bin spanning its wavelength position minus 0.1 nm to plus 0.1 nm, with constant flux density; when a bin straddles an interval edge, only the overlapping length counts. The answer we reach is 0.656 nm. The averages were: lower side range 69.9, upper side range 76.8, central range 63.4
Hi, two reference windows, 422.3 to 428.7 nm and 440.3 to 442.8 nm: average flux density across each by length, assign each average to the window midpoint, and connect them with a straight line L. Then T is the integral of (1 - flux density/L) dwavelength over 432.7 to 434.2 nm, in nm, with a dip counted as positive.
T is 0.061 nm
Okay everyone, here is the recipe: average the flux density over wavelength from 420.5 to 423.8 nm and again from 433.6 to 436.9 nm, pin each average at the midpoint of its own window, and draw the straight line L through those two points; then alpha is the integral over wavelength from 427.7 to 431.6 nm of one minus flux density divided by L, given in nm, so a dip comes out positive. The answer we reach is 0.71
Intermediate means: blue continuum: 73.5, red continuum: 73.2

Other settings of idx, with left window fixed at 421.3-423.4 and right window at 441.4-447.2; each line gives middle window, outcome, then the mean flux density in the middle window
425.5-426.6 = 0.037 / 70.7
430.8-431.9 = 0.266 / 56.5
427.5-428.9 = 0.106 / 68.1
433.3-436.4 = 0.139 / 72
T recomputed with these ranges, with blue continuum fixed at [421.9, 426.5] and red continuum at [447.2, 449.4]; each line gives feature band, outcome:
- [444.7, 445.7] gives 0.02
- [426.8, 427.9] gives 0.09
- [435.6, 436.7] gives -0.05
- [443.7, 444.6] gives 0.01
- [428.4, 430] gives 0.19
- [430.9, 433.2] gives 0.27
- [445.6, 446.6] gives 0.09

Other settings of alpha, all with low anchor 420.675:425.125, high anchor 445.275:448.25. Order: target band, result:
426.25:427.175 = 0.03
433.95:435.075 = 0.16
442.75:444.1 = -0.01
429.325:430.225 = 0.15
